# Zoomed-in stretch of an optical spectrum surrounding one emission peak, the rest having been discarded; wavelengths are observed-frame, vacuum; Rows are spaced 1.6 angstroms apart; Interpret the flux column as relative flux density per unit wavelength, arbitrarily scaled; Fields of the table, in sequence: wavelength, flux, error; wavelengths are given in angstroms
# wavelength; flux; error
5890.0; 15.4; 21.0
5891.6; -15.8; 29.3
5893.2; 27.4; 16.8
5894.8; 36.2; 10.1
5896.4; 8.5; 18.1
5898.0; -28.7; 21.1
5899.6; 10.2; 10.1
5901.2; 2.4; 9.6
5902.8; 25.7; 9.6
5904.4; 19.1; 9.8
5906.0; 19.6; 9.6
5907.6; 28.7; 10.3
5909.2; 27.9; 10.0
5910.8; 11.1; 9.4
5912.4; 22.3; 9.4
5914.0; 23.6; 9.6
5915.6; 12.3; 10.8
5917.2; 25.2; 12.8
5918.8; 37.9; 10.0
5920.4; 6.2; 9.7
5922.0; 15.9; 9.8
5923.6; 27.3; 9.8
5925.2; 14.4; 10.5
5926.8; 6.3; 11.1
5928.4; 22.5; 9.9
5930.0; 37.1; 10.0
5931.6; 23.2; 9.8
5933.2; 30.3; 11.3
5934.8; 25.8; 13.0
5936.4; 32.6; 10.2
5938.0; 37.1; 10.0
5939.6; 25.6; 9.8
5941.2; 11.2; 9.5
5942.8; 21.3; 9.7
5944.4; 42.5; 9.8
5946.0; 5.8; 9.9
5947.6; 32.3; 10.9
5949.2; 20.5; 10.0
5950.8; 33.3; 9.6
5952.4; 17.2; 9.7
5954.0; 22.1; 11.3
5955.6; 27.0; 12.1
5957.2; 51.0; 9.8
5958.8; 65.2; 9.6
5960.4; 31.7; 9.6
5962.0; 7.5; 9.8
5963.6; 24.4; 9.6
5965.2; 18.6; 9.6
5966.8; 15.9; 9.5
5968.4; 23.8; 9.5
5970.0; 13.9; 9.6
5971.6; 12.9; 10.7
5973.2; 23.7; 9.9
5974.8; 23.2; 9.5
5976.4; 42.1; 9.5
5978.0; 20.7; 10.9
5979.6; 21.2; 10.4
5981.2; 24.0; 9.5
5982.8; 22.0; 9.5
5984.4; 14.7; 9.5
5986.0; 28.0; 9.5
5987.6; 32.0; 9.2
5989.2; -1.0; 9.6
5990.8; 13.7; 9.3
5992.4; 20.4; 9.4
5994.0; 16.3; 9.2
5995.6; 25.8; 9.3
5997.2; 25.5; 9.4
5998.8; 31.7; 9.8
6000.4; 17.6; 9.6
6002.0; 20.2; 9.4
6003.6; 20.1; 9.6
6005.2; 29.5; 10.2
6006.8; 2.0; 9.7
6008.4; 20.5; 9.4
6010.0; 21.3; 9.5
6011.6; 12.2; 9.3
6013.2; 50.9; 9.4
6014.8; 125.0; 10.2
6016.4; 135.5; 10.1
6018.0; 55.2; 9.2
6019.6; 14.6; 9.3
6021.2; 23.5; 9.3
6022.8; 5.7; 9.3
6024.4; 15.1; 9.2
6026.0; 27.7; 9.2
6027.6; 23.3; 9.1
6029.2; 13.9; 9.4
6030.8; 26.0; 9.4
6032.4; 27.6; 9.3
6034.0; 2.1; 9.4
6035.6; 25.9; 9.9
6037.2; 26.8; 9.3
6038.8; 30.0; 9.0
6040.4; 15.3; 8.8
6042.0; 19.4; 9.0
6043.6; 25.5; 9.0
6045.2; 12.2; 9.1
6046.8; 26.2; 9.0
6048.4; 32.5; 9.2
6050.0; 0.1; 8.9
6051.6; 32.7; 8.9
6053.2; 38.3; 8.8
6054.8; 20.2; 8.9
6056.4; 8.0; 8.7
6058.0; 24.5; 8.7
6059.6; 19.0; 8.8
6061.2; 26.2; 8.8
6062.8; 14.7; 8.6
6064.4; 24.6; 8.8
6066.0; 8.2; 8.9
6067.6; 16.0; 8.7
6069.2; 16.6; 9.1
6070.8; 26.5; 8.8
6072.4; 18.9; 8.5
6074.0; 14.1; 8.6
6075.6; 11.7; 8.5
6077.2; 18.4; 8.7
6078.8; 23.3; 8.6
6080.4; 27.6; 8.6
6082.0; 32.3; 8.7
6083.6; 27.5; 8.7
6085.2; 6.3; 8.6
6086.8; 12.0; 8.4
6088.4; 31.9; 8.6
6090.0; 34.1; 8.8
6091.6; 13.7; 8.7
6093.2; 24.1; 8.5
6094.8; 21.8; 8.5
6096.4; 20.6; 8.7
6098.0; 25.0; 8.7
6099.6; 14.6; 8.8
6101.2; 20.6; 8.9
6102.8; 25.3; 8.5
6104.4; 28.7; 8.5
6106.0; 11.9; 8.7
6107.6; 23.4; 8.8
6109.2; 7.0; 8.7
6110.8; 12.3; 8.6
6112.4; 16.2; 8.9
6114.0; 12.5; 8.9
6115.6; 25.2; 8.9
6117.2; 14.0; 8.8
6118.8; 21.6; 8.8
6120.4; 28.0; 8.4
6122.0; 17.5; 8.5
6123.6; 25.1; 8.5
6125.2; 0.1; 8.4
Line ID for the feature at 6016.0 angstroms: [O III] 5007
